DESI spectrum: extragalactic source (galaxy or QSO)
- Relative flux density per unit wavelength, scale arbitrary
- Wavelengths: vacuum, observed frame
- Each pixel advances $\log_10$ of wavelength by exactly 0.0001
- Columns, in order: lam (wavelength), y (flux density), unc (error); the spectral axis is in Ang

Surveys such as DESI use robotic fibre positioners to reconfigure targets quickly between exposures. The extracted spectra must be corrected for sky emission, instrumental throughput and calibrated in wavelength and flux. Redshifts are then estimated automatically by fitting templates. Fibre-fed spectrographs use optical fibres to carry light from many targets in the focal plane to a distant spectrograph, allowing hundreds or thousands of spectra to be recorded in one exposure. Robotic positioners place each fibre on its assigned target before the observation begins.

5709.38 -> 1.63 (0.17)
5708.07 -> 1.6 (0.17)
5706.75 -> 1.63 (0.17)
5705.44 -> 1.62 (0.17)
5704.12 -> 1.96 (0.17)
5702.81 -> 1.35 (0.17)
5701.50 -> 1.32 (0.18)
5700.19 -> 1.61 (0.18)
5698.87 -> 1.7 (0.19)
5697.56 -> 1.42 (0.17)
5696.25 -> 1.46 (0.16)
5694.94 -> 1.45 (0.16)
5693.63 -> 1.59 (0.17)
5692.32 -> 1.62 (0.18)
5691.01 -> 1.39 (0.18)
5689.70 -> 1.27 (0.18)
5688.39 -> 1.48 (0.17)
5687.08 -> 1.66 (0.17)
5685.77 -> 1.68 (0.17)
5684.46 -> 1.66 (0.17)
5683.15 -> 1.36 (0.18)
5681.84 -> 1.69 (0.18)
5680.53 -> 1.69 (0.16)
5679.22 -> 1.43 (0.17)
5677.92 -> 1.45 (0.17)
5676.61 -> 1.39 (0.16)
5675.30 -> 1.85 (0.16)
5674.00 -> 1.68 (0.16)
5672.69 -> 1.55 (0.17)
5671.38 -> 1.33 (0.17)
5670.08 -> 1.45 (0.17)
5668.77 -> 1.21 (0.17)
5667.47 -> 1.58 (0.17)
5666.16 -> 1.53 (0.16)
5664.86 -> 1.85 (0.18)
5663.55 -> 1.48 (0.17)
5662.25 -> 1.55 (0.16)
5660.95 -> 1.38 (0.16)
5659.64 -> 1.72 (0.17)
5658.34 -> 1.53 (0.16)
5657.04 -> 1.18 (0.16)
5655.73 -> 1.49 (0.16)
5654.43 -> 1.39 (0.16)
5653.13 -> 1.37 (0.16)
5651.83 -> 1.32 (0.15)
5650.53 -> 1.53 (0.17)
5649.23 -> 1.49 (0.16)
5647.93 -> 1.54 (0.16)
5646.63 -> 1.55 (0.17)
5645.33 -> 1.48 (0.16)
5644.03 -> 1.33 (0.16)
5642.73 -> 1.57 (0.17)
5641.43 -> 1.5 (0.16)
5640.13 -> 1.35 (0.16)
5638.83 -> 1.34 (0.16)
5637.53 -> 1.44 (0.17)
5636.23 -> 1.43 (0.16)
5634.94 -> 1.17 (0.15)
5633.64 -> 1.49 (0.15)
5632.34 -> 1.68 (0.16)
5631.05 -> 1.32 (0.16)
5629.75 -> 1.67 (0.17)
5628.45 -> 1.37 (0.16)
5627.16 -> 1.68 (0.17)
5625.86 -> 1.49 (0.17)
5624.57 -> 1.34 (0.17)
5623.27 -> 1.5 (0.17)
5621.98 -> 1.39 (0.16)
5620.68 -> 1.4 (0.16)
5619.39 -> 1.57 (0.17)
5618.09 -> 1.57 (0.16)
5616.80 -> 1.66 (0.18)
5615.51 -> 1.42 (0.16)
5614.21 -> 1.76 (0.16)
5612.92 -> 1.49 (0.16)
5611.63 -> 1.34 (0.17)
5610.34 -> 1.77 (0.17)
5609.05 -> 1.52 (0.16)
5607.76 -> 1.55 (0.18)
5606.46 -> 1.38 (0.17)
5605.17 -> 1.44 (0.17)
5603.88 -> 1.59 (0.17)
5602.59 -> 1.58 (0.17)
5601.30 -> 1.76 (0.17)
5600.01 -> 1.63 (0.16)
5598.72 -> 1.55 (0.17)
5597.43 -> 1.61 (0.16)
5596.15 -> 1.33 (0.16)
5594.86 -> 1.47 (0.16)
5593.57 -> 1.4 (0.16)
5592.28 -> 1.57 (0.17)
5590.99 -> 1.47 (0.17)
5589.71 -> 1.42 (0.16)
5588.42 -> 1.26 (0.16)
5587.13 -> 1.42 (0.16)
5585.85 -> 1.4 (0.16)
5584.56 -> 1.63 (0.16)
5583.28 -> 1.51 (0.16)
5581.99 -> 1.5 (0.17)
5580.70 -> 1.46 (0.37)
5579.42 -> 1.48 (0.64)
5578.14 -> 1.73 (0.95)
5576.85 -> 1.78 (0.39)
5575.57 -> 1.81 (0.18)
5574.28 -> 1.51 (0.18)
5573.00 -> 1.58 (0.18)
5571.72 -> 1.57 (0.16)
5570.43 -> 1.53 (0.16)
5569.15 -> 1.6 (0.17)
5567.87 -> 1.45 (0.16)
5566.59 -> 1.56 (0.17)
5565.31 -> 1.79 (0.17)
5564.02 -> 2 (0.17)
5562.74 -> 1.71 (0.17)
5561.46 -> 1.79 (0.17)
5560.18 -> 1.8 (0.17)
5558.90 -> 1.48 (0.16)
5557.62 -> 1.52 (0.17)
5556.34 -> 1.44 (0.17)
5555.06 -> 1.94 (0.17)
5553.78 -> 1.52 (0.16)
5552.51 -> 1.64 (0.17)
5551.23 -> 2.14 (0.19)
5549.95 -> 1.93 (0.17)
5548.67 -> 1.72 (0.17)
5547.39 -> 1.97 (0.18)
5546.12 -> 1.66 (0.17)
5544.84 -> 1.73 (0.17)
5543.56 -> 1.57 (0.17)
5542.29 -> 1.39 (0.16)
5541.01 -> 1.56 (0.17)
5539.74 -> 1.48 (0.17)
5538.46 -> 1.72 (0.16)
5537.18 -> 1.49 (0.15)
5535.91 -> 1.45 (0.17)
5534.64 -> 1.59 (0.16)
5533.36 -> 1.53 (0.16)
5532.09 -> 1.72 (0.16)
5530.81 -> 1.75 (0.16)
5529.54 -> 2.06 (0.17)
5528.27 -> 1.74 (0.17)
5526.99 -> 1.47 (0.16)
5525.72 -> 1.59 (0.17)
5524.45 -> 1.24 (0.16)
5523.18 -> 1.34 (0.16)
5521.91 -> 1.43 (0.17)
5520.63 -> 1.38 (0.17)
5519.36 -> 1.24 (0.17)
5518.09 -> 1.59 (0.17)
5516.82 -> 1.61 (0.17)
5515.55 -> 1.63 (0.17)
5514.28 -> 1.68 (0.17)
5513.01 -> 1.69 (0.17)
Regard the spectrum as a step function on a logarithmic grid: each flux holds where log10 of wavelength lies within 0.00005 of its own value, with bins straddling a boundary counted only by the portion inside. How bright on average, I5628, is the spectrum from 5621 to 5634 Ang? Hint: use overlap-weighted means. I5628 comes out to 1.49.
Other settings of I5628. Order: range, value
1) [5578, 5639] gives 1.5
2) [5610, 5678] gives 1.49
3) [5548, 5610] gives 1.59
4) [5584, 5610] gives 1.5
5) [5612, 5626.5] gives 1.51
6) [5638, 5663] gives 1.45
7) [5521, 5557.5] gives 1.63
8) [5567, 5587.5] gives 1.56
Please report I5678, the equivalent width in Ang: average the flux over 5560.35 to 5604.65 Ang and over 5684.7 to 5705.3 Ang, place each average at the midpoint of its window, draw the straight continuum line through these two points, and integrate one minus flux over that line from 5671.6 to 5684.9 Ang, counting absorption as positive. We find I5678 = -0.2 Ang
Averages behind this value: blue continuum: 1.57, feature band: 1.56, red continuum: 1.54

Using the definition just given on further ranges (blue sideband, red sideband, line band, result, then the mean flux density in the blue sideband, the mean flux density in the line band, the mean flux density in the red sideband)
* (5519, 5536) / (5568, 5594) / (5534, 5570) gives -3.0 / 1.55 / 1.67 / 1.53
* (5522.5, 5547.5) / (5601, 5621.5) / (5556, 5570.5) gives -0.7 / 1.59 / 1.65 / 1.54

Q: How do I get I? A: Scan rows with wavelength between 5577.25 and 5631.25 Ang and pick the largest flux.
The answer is 1.77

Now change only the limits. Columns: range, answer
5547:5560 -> 2.14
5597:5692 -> 1.85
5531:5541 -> 1.72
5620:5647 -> 1.68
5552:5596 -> 2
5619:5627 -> 1.57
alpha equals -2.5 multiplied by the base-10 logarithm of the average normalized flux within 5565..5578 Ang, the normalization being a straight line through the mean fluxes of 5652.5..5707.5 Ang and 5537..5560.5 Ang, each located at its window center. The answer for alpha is 0.02 mag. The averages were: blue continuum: 1.67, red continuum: 1.52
